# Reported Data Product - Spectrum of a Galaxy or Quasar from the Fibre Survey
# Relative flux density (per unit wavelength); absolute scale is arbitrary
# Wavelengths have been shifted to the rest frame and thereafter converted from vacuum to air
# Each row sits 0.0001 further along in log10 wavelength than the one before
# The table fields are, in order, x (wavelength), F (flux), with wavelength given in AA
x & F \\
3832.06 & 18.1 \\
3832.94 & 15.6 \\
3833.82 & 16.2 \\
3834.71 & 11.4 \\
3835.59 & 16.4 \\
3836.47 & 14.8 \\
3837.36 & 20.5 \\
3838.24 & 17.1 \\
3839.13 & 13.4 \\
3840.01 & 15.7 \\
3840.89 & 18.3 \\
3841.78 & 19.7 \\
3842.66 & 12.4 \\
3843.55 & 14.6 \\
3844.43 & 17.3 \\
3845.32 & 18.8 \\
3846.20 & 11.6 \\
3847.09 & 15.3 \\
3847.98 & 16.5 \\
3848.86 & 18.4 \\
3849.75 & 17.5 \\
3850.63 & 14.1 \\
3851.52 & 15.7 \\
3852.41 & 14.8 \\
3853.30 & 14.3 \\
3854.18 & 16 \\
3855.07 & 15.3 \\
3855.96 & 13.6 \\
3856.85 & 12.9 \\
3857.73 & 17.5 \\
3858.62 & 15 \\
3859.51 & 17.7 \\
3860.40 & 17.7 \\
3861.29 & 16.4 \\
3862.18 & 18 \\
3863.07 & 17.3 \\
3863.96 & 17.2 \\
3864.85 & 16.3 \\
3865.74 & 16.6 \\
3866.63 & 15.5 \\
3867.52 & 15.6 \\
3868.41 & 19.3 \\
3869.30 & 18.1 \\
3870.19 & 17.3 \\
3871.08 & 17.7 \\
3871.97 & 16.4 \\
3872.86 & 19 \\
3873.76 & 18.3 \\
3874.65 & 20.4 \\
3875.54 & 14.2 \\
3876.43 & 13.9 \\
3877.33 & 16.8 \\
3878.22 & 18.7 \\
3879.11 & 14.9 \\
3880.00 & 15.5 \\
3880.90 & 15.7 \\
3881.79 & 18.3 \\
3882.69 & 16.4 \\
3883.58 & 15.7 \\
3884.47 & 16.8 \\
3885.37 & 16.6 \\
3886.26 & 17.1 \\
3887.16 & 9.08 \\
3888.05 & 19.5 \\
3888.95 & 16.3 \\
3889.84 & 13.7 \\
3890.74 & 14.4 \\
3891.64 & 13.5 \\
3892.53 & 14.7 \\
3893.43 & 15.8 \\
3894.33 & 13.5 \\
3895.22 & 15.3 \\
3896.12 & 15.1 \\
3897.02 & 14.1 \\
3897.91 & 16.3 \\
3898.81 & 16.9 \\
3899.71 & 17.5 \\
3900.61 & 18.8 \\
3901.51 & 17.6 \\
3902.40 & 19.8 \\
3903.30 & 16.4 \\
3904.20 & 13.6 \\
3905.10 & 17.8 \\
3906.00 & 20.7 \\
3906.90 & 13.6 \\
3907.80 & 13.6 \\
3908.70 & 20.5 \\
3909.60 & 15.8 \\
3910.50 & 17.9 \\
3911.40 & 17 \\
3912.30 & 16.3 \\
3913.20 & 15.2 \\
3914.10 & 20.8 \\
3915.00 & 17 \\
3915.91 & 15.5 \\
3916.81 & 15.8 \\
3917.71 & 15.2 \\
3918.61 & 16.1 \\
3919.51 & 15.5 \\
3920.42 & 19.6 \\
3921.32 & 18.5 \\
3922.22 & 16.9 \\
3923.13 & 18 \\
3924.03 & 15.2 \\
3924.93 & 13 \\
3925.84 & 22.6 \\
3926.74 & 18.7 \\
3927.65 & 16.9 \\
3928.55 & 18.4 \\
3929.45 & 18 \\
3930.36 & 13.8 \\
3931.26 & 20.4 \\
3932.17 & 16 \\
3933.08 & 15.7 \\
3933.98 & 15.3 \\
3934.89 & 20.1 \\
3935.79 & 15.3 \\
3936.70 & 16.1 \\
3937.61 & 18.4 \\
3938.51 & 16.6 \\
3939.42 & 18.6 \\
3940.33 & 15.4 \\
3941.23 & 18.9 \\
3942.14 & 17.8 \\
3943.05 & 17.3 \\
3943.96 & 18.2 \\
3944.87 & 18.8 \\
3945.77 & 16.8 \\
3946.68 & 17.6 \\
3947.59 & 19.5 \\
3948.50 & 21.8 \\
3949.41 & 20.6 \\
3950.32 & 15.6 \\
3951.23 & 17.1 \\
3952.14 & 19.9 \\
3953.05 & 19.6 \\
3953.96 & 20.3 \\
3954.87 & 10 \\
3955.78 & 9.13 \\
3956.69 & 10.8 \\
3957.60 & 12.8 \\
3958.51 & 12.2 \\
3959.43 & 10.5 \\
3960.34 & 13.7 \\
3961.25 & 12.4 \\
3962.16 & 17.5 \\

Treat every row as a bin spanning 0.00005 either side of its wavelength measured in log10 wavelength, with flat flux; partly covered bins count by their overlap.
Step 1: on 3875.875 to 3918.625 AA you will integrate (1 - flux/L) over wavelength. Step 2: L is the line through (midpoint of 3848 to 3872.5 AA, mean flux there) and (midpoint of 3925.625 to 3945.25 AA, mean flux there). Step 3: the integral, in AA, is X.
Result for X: 2.0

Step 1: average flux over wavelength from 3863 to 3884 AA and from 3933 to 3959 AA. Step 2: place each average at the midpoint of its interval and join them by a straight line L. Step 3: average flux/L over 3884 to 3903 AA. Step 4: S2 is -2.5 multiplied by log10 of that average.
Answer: 0.07 mag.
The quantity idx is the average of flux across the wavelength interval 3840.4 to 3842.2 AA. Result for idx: 18.9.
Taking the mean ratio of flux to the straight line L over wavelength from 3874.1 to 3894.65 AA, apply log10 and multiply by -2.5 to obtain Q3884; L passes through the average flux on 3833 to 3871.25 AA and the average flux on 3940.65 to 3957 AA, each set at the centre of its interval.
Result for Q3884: 0.05 mag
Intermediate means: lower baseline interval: 16.2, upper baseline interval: 17.3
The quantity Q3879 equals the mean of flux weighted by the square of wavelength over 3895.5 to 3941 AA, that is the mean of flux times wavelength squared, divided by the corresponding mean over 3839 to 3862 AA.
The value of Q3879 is 1.11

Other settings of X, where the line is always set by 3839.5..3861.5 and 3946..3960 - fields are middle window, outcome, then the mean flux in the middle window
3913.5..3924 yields -0.8 AA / 17.1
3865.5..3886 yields -1.3 AA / 16.9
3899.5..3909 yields -0.8 AA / 17.2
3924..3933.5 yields -0.8 AA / 17.2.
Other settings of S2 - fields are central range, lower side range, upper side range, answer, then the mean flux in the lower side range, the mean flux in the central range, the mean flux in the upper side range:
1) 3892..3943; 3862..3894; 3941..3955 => 0.038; 16.4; 16.9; 18.3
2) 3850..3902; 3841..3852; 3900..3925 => 0.018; 16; 16.2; 16.9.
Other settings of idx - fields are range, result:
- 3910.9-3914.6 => 17.4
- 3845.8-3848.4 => 14.4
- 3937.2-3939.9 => 17.8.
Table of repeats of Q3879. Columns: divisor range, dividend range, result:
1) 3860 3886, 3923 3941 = 1.04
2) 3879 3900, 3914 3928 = 1.12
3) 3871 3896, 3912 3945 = 1.10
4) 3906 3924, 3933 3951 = 1.07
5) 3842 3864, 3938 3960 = 1.09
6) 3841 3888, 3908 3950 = 1.11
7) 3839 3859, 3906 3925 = 1.11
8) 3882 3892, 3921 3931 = 1.14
